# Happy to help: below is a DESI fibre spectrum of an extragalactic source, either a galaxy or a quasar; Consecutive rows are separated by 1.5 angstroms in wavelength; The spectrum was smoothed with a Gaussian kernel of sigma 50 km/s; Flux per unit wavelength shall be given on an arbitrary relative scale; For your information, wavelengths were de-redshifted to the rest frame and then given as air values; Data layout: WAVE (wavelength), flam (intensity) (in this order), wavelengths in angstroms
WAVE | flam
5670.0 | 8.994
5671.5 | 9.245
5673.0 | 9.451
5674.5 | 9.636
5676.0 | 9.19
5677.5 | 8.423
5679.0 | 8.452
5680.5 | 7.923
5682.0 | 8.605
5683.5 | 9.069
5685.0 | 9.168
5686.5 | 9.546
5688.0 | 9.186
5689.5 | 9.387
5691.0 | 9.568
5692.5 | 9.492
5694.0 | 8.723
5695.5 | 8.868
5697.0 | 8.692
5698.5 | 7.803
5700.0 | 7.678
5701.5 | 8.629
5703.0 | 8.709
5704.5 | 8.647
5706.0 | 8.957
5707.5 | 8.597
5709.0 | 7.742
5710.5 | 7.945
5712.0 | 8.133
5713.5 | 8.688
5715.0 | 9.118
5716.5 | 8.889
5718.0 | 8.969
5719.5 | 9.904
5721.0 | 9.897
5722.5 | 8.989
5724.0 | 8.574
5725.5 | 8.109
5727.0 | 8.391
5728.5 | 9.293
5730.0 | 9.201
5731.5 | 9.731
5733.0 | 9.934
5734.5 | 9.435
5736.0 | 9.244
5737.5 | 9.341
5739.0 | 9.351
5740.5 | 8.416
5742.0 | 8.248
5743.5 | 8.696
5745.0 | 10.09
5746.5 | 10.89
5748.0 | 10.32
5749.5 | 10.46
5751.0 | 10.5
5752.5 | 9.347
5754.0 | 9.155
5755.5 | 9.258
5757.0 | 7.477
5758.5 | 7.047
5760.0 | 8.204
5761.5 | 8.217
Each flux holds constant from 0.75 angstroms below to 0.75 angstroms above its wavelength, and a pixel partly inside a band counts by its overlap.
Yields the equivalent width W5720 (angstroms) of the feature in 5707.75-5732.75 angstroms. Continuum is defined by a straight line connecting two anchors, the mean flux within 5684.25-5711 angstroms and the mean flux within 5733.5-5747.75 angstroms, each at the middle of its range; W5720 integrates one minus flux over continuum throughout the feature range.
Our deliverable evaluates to 0.6 angstroms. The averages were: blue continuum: 8.75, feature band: 8.87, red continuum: 9.35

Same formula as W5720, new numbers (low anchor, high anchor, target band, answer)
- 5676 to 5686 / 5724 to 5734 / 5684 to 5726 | 0.3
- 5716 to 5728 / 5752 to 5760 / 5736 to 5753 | -2.0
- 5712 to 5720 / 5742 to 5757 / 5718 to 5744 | 0.5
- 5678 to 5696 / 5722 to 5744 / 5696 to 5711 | 1.1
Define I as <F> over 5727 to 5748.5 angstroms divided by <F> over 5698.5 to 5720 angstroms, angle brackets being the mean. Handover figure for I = 1.1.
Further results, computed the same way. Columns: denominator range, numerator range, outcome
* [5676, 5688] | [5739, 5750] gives 1.09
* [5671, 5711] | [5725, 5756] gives 1.07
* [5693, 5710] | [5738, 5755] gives 1.13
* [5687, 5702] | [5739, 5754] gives 1.09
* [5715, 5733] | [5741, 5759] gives 1.02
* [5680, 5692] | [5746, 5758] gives 1.06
